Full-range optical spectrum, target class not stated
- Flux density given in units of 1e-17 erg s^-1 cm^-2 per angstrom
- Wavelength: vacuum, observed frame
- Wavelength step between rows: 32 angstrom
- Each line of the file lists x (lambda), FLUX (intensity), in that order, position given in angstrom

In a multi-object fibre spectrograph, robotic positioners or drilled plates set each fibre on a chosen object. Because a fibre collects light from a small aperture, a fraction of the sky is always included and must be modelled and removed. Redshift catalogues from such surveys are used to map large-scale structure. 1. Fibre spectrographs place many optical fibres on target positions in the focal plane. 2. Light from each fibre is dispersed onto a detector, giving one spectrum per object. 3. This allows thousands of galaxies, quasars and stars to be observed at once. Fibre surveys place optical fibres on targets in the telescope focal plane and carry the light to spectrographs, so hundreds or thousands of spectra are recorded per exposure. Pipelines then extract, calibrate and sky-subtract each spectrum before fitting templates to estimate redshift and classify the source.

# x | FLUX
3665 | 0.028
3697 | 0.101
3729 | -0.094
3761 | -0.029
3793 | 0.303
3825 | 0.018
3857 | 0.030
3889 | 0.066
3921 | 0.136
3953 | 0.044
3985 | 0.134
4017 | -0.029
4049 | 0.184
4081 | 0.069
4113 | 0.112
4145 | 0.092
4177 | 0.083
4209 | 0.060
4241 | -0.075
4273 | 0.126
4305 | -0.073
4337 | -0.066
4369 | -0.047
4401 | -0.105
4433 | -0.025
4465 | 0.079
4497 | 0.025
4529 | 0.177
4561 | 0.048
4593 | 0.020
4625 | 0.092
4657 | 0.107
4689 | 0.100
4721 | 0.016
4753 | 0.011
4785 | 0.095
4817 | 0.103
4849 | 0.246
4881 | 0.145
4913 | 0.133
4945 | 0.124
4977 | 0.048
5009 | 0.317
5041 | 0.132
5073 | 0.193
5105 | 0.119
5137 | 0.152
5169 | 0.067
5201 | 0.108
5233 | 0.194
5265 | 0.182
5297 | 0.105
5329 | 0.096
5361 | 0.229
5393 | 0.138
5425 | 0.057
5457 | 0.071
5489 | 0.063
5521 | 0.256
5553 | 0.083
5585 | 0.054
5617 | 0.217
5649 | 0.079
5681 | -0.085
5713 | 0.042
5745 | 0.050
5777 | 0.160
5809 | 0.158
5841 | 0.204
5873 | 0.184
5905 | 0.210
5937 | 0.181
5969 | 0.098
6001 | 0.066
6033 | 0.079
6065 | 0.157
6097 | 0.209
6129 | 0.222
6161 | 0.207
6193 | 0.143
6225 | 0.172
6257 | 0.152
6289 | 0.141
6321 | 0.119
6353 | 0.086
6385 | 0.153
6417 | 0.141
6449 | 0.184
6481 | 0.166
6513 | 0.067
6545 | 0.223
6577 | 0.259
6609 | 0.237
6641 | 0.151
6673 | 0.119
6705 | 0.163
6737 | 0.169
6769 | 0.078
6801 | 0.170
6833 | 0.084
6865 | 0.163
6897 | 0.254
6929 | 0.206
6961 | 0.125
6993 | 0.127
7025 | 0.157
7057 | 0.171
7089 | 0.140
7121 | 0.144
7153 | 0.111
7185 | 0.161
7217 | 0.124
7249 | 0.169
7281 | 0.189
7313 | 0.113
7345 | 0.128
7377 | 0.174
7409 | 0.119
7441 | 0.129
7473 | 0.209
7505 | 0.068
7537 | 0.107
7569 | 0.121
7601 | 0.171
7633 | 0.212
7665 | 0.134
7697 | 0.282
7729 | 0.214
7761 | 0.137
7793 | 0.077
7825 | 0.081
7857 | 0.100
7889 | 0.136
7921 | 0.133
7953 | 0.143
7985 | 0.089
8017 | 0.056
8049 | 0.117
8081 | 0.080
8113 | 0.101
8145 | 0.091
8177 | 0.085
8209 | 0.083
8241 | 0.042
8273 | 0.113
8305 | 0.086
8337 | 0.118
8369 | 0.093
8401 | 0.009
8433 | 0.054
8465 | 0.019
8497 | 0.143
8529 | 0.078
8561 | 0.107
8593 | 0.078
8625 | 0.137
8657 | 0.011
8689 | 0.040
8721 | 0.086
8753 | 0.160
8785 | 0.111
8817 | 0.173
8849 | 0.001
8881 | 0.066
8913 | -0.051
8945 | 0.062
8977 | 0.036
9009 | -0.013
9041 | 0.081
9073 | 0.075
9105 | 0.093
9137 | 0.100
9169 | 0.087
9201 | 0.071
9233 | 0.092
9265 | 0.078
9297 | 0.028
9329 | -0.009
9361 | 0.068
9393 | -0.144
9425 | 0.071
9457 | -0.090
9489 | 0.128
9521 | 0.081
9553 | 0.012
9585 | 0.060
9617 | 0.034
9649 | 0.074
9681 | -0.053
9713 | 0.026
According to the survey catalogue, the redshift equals 0.170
